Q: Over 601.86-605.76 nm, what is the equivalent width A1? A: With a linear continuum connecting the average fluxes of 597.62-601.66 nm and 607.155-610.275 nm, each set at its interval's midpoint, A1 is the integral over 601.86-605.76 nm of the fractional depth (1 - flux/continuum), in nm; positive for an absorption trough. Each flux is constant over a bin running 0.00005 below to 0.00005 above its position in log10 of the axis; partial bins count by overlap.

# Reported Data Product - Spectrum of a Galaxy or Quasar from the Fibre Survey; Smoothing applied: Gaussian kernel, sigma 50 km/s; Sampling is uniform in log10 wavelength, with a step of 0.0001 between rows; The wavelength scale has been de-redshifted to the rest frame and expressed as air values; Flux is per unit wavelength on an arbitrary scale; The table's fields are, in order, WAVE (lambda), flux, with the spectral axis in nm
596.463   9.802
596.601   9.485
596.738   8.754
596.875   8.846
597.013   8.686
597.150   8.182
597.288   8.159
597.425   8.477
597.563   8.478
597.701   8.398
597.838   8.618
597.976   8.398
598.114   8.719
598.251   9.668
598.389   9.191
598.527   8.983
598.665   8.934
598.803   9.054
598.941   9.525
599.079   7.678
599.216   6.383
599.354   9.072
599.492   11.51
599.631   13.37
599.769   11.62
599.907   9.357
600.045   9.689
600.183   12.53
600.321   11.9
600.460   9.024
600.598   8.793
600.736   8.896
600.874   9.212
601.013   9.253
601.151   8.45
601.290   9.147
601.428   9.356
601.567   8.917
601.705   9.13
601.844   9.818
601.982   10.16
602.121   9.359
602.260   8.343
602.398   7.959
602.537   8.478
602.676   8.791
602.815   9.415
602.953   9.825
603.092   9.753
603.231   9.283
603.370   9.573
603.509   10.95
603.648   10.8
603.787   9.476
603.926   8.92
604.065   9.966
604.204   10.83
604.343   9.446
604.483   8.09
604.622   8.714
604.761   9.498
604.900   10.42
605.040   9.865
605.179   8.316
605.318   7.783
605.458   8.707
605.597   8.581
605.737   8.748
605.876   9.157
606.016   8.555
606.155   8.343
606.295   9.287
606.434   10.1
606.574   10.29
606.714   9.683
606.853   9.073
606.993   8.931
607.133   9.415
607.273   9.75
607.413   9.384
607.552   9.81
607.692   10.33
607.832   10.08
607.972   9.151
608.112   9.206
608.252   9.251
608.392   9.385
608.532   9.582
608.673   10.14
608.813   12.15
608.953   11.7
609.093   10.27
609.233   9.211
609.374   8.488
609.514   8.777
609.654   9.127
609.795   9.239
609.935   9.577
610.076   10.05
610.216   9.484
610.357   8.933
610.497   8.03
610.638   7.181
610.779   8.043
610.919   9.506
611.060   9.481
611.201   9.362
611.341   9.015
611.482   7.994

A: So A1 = 0.11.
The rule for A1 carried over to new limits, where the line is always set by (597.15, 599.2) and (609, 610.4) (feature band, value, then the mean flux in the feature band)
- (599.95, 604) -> -0.275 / 9.49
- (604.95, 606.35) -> 0.055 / 8.75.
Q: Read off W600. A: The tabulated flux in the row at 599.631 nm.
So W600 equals 13.37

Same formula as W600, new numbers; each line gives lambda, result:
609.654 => 9.127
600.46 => 9.024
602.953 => 9.825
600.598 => 8.793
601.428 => 9.356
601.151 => 8.45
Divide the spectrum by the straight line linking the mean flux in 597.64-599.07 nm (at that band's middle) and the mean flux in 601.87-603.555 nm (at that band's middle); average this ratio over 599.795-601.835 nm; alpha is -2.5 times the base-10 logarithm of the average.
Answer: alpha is -0.05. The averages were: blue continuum 8.9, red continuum 9.32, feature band 9.6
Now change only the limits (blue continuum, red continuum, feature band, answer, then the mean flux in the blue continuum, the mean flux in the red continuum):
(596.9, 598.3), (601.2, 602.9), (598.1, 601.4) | -0.09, 8.57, 9.07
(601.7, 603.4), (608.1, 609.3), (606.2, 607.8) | 0.03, 9.22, 10.1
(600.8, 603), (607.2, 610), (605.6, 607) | 0.04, 9.09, 9.73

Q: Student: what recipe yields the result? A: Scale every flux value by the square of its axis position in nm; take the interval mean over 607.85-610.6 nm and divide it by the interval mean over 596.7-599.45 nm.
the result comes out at 1.1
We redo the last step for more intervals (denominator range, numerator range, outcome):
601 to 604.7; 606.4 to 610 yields 1.06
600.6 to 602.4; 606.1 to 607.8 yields 1.07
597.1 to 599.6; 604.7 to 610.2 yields 1.11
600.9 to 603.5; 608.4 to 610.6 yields 1.07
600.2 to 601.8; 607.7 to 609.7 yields 1.07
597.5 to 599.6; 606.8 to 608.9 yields 1.12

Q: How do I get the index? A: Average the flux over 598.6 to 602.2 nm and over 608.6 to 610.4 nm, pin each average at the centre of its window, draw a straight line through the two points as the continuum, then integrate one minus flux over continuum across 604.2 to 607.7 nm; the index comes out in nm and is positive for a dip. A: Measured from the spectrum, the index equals 0.179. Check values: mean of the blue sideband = 9.62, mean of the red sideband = 9.79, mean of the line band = 9.23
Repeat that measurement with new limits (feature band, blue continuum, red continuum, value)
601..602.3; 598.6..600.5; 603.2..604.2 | 0.10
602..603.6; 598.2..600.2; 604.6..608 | 0.03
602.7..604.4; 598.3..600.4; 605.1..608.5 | -0.05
